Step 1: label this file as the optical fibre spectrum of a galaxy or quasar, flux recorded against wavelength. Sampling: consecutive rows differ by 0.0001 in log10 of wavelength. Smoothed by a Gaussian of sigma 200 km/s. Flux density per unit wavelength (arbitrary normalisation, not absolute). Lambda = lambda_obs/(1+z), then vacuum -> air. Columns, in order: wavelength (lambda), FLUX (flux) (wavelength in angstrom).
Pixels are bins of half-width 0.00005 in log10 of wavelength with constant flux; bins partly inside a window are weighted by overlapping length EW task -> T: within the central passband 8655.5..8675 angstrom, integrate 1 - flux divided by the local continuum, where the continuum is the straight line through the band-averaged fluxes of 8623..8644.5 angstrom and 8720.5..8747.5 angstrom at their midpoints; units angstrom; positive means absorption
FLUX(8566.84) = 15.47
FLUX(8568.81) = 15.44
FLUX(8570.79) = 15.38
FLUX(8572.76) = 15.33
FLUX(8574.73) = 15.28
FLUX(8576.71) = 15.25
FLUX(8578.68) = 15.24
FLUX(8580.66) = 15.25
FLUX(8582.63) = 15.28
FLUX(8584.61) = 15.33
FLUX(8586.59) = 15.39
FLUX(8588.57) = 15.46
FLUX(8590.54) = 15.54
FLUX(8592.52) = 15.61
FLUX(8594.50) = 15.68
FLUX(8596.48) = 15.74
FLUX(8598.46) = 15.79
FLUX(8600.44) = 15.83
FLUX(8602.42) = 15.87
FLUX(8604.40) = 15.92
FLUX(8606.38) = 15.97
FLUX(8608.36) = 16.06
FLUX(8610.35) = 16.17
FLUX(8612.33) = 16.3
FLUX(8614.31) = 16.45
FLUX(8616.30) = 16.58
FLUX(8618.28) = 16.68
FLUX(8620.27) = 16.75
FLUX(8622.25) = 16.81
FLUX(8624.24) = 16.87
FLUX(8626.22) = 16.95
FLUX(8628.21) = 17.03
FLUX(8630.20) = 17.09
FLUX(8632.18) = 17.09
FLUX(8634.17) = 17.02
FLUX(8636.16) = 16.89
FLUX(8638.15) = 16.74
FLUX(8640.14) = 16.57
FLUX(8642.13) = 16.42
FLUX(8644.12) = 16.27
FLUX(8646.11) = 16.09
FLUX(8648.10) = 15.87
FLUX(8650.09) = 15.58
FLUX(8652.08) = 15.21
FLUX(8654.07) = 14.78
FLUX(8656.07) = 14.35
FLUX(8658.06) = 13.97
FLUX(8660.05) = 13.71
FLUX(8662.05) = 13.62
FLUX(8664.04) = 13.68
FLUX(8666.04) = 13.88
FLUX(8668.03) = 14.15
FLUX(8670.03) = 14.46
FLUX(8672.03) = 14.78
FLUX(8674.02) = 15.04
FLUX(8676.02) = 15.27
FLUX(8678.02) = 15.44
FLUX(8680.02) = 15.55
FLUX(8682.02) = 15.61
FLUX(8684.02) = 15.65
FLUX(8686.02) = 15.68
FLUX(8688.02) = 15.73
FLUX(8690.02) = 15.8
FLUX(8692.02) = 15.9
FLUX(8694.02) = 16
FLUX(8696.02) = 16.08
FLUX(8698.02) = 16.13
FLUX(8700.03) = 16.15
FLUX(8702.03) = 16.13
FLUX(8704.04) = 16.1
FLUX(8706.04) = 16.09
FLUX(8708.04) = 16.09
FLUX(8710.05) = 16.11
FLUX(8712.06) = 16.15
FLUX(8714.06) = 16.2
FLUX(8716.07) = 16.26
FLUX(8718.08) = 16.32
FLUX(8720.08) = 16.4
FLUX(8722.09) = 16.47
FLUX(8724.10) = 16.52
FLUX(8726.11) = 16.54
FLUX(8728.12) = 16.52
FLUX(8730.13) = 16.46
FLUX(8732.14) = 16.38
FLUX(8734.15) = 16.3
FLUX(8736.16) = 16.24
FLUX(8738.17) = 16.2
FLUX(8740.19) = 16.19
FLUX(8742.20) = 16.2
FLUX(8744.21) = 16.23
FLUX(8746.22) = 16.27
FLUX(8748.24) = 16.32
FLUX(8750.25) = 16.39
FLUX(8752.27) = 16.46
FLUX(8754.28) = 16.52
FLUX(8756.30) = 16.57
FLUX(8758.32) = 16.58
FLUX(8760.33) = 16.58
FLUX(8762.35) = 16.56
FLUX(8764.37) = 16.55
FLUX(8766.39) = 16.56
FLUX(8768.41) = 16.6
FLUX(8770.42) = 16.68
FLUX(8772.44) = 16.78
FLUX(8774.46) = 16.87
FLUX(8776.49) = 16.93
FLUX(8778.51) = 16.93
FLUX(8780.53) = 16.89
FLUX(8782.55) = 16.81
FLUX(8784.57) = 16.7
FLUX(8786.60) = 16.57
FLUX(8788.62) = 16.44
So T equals 2.9 angstrom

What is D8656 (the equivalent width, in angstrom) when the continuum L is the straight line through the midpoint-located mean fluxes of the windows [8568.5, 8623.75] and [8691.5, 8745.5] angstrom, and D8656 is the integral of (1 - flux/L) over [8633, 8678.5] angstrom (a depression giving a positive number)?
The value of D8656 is 2.29 angstrom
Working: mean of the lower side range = 15.8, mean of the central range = 15.2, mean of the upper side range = 16.2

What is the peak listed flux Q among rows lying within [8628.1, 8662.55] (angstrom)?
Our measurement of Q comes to 17.09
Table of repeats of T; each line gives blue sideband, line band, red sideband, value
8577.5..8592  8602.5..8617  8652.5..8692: -0.9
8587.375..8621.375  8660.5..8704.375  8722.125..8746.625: 2.5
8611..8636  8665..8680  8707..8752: 1.6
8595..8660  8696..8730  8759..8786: 0.5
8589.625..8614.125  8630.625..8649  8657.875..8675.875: -2.0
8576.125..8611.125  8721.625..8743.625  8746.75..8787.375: 0.1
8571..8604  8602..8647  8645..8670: -4.6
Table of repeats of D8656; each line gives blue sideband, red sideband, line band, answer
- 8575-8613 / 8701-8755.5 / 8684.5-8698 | 0.21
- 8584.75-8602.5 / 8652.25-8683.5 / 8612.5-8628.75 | -1.58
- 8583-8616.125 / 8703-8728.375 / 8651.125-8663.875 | 1.45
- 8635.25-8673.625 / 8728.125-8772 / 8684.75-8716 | -0.57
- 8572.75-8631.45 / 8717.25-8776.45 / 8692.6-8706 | 0.18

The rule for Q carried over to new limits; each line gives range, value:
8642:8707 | 16.42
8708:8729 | 16.54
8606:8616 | 16.45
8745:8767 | 16.58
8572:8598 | 15.74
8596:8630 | 17.03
